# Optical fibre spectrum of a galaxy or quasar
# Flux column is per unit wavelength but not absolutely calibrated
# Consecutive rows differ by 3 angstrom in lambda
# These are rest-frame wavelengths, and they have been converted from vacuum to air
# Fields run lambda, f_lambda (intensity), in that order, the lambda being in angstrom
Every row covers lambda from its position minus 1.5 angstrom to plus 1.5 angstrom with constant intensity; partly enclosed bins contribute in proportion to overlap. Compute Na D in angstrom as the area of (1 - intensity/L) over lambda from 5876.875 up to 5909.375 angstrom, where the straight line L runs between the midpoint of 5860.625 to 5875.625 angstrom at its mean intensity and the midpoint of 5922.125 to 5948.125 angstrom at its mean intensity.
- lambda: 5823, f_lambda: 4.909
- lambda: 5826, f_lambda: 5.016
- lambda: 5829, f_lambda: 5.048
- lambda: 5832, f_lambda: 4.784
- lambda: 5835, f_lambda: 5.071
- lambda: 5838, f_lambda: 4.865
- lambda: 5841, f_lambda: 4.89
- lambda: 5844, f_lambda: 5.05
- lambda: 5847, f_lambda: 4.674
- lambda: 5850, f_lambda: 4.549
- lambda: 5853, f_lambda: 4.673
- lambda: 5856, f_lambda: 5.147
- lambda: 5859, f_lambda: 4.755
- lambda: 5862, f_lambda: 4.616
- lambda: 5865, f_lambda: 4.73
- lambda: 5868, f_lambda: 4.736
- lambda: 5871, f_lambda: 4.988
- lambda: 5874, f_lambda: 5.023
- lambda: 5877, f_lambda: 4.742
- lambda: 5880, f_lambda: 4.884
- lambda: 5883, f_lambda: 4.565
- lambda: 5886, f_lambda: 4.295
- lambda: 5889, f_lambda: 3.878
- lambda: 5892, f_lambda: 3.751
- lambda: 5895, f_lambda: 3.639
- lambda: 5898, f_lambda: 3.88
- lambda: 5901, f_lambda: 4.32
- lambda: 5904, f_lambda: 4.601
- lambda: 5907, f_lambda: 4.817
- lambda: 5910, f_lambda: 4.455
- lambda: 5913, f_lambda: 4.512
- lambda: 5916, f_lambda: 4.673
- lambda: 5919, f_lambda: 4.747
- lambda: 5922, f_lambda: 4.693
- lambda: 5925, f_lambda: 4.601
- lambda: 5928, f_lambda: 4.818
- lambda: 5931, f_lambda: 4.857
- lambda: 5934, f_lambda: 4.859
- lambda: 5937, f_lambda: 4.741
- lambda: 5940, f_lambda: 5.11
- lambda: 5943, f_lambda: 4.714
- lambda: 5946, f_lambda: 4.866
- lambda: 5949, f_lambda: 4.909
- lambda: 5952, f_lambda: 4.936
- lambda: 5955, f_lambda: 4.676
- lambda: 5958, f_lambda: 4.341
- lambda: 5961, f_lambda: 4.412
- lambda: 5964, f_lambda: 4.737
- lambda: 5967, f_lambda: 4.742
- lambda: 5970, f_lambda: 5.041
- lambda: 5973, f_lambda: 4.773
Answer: 3.55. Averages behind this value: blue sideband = 4.82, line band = 4.29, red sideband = 4.82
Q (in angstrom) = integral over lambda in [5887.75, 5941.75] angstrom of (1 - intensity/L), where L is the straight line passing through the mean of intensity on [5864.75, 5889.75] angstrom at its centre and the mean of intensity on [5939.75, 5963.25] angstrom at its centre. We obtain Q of 2.3 angstrom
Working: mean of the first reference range 4.67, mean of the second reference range 4.73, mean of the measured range 4.5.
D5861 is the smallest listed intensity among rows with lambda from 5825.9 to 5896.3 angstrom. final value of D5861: 3.639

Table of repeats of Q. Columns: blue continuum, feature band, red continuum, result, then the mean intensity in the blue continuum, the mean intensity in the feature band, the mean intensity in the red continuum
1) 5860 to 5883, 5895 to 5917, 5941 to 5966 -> 1.6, 4.8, 4.4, 4.71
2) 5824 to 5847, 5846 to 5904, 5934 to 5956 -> 4.6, 4.94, 4.52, 4.85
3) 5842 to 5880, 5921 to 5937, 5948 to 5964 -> -0.2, 4.81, 4.77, 4.65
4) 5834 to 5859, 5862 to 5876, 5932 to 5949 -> 0.1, 4.85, 4.84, 4.86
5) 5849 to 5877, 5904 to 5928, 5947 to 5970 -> 0.5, 4.8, 4.65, 4.71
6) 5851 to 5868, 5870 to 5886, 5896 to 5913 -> -0.6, 4.77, 4.78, 4.4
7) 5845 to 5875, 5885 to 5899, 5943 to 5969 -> 2.6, 4.79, 3.87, 4.71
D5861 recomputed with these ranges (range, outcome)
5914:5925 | 4.601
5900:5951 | 4.32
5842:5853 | 4.549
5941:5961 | 4.341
